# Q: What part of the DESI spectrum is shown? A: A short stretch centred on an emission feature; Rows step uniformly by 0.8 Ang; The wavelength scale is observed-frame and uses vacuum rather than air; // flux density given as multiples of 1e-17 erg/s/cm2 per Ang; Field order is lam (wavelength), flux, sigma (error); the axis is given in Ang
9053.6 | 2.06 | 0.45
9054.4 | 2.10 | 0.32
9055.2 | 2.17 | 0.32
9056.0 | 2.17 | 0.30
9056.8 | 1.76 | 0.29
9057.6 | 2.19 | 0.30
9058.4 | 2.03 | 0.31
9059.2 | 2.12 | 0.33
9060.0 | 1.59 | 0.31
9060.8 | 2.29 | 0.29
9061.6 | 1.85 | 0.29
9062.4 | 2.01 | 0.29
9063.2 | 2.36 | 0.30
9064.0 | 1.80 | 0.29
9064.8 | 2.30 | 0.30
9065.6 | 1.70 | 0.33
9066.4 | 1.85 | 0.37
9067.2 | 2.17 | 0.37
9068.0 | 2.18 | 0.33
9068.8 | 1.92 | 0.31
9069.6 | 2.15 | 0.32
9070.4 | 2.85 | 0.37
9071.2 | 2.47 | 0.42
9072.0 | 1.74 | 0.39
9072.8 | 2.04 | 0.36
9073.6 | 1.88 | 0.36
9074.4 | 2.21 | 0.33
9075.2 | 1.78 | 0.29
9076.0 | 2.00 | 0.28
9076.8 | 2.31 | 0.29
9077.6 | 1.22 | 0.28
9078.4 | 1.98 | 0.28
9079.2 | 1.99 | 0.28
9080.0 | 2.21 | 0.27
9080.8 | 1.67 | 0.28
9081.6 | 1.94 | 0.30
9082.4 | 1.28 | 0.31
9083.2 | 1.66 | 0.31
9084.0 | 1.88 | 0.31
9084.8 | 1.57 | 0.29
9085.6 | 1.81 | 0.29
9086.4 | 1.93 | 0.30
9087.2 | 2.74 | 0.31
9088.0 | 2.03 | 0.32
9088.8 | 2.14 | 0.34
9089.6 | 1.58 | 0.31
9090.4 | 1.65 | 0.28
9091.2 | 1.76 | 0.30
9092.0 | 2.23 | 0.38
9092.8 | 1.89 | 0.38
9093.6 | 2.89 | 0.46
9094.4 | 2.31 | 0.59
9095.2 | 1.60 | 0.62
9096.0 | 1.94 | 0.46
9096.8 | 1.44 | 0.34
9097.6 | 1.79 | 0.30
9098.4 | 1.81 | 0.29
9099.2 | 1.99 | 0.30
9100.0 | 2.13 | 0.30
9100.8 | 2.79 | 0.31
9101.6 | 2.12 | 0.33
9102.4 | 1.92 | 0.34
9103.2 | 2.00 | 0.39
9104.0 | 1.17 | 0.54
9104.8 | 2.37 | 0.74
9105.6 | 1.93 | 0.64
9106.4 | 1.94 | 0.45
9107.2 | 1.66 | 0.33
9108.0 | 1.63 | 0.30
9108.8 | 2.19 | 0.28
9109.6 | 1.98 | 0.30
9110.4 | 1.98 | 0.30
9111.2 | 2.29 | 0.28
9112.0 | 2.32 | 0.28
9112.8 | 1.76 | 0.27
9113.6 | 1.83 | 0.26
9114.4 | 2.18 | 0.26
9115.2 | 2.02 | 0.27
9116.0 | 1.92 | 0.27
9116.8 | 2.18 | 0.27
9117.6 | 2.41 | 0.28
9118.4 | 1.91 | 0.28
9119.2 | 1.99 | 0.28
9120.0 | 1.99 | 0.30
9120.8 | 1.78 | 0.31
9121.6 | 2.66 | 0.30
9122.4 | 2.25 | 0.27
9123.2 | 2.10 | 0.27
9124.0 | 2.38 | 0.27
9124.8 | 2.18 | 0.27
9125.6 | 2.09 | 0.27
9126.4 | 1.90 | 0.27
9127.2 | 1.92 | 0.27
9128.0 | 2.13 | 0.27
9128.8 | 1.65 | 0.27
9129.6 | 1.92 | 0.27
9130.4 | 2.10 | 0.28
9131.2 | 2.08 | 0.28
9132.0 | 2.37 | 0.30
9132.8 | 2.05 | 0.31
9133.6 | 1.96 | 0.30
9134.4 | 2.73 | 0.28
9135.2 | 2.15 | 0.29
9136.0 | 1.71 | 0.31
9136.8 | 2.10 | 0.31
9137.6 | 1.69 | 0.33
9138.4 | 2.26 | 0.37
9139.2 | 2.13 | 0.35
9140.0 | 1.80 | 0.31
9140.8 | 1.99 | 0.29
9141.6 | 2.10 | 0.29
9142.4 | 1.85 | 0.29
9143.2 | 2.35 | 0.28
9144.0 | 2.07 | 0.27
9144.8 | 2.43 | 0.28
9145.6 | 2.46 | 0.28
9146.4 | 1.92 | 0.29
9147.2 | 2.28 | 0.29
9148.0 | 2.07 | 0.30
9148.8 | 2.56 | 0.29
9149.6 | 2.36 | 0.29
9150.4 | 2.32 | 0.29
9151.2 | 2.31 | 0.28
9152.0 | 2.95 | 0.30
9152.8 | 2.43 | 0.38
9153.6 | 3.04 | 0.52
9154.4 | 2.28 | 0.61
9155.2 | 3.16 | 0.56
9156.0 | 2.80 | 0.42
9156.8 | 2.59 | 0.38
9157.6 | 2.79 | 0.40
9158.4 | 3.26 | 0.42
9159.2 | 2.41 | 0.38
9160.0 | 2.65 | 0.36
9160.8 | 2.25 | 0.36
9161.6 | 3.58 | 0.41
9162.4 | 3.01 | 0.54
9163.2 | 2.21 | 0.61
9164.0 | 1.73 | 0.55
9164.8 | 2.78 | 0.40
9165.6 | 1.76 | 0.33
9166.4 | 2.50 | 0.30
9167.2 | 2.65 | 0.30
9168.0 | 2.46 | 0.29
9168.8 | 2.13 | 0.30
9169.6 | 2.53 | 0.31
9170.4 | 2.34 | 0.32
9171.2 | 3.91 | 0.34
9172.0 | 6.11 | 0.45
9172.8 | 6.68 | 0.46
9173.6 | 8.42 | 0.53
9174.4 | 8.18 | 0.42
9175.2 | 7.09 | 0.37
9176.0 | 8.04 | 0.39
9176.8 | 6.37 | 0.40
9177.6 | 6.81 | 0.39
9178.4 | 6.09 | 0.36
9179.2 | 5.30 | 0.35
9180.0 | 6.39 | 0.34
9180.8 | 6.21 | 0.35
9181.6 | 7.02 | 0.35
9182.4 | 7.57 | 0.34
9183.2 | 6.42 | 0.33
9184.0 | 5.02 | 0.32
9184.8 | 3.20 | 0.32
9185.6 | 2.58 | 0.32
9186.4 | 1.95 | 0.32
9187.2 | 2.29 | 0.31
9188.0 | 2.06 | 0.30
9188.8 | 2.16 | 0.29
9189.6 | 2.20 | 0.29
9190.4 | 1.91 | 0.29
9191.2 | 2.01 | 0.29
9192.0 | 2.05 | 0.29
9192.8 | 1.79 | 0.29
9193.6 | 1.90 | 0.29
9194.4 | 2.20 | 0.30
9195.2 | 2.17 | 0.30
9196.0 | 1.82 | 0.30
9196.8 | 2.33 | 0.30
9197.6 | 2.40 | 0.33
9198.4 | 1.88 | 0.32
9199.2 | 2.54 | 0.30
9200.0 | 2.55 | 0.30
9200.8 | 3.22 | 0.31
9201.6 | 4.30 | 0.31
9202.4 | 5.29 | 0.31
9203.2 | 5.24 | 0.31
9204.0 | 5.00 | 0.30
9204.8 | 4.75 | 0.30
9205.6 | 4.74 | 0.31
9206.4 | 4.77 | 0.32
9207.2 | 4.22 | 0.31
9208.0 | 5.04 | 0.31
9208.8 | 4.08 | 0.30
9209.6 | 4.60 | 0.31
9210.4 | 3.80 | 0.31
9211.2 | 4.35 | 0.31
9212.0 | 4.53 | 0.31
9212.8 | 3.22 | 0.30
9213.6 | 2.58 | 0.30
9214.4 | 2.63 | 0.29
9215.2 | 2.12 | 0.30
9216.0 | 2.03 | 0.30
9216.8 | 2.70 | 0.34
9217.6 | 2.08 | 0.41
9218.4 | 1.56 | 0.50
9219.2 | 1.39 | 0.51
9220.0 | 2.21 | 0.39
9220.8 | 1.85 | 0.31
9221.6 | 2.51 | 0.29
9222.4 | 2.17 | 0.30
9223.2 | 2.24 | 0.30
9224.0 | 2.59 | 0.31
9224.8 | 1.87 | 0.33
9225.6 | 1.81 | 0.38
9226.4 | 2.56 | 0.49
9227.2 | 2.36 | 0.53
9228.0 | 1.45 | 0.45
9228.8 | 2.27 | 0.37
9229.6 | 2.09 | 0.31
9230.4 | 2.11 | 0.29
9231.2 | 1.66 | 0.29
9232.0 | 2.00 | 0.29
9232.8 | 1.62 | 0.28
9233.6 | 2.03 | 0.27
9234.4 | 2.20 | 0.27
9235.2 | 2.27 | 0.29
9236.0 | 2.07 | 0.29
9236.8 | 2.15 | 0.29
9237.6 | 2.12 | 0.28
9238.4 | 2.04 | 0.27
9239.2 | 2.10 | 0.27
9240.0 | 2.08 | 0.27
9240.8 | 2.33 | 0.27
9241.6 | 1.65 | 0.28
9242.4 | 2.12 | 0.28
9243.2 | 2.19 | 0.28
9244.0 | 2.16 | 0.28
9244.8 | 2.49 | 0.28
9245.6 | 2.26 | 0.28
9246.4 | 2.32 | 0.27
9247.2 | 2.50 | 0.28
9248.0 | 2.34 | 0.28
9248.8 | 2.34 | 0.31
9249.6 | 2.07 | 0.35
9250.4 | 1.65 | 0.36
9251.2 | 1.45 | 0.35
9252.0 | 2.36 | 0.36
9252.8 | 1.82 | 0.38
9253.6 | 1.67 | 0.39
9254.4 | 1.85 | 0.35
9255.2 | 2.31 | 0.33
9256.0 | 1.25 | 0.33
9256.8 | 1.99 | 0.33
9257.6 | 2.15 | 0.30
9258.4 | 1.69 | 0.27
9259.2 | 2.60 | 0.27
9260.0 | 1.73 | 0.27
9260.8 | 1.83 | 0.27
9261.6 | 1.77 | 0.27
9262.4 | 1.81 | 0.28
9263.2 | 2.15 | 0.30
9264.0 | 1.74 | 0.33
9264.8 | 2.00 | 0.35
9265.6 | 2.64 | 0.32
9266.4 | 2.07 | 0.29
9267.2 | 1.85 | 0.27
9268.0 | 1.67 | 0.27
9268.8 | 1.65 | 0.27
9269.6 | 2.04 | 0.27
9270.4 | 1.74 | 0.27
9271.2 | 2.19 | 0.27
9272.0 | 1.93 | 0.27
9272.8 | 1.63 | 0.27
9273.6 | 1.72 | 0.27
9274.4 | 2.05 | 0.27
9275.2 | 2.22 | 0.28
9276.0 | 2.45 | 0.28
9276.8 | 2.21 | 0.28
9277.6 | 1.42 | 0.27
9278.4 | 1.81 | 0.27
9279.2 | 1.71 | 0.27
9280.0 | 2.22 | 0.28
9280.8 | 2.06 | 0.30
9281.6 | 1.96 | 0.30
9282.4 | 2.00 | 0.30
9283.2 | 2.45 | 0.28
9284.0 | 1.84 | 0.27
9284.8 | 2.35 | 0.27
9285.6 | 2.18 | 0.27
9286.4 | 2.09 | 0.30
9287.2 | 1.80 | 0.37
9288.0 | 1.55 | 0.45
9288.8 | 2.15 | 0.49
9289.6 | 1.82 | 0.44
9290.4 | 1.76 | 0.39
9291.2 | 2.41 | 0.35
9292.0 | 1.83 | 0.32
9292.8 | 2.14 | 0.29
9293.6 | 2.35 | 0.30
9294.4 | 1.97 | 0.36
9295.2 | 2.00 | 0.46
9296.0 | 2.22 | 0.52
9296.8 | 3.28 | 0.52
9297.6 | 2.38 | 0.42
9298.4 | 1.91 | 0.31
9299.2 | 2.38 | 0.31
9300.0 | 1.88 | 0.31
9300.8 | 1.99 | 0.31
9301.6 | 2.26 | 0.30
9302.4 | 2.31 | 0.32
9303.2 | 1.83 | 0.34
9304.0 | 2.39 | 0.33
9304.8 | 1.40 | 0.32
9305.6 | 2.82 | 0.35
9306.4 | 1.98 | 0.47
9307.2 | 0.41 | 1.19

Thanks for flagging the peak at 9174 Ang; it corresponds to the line H-alpha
